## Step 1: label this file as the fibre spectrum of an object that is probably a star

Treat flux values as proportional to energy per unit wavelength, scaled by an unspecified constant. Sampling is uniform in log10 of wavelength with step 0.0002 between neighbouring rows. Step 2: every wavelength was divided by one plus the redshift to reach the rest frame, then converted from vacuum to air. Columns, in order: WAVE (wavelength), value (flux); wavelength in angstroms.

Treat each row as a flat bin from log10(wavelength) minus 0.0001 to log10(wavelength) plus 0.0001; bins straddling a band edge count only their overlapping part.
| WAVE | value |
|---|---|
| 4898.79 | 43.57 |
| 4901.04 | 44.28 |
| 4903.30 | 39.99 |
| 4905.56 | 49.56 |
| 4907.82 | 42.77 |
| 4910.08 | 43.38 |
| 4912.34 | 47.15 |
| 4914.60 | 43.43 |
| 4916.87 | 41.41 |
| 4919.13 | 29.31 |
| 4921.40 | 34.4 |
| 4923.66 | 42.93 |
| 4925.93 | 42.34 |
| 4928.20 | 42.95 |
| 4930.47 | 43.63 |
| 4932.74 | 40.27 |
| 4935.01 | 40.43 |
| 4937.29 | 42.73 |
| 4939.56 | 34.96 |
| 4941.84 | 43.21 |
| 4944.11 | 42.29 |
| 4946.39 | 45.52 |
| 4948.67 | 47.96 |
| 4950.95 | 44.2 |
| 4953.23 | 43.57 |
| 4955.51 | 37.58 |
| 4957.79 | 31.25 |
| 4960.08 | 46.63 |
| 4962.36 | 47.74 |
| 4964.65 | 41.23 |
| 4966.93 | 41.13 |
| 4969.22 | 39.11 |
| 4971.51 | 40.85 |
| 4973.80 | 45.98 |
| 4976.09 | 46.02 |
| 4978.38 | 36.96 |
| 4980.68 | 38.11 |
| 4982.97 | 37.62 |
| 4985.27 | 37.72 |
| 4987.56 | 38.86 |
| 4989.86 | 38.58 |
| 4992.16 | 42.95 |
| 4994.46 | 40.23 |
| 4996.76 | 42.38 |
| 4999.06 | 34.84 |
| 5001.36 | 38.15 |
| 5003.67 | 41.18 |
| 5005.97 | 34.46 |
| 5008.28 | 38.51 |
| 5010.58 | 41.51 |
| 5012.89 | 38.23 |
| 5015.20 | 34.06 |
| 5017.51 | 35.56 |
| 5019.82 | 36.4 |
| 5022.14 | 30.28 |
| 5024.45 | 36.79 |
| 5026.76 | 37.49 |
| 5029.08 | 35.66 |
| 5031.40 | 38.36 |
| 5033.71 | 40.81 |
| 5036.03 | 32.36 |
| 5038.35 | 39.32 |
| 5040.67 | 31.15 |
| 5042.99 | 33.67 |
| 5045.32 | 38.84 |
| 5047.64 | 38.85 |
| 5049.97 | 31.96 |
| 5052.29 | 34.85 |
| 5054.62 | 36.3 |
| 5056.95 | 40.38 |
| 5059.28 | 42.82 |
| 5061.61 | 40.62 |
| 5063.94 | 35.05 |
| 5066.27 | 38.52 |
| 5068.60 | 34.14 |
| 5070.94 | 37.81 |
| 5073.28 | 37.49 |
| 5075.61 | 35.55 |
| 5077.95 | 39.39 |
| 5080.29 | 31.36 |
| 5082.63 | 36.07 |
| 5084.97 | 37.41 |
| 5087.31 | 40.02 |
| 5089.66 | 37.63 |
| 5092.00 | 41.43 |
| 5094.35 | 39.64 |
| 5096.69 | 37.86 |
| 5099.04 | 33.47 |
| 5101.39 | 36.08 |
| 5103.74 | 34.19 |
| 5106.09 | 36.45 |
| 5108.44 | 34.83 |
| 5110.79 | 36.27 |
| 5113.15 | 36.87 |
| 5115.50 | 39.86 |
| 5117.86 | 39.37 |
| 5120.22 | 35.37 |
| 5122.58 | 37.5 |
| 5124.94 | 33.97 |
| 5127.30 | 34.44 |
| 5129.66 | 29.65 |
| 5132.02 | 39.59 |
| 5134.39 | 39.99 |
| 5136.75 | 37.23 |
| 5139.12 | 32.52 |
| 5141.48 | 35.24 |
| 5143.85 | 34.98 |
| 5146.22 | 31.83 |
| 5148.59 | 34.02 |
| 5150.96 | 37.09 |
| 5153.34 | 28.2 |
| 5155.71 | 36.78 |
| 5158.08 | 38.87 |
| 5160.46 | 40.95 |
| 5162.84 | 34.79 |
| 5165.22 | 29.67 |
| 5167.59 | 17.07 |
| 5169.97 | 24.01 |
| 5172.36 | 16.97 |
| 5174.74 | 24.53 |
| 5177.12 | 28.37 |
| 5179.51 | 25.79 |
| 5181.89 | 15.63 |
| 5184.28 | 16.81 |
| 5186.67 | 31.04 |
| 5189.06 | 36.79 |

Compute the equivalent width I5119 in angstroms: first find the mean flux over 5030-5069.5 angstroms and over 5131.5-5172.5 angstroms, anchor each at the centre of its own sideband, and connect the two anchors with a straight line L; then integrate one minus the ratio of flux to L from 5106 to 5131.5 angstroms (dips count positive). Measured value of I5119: -1.2 angstroms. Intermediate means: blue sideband 37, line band 35.9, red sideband 33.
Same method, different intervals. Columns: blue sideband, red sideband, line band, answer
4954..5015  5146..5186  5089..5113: -3.2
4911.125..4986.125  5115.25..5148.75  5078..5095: -0.3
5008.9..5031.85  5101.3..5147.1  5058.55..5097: -1.8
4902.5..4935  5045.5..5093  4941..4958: -0.7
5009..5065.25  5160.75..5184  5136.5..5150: -3.5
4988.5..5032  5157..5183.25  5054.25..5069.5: -1.9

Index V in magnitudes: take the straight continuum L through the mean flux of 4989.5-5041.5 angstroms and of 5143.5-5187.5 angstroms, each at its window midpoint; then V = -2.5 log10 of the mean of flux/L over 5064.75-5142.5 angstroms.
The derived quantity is -0.14 mag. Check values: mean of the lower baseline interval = 37.4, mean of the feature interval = 36.6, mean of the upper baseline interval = 28.7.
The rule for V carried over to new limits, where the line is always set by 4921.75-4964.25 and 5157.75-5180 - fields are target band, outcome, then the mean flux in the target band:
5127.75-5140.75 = -0.192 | 35.7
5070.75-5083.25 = -0.081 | 36.2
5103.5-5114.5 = -0.142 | 35.9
